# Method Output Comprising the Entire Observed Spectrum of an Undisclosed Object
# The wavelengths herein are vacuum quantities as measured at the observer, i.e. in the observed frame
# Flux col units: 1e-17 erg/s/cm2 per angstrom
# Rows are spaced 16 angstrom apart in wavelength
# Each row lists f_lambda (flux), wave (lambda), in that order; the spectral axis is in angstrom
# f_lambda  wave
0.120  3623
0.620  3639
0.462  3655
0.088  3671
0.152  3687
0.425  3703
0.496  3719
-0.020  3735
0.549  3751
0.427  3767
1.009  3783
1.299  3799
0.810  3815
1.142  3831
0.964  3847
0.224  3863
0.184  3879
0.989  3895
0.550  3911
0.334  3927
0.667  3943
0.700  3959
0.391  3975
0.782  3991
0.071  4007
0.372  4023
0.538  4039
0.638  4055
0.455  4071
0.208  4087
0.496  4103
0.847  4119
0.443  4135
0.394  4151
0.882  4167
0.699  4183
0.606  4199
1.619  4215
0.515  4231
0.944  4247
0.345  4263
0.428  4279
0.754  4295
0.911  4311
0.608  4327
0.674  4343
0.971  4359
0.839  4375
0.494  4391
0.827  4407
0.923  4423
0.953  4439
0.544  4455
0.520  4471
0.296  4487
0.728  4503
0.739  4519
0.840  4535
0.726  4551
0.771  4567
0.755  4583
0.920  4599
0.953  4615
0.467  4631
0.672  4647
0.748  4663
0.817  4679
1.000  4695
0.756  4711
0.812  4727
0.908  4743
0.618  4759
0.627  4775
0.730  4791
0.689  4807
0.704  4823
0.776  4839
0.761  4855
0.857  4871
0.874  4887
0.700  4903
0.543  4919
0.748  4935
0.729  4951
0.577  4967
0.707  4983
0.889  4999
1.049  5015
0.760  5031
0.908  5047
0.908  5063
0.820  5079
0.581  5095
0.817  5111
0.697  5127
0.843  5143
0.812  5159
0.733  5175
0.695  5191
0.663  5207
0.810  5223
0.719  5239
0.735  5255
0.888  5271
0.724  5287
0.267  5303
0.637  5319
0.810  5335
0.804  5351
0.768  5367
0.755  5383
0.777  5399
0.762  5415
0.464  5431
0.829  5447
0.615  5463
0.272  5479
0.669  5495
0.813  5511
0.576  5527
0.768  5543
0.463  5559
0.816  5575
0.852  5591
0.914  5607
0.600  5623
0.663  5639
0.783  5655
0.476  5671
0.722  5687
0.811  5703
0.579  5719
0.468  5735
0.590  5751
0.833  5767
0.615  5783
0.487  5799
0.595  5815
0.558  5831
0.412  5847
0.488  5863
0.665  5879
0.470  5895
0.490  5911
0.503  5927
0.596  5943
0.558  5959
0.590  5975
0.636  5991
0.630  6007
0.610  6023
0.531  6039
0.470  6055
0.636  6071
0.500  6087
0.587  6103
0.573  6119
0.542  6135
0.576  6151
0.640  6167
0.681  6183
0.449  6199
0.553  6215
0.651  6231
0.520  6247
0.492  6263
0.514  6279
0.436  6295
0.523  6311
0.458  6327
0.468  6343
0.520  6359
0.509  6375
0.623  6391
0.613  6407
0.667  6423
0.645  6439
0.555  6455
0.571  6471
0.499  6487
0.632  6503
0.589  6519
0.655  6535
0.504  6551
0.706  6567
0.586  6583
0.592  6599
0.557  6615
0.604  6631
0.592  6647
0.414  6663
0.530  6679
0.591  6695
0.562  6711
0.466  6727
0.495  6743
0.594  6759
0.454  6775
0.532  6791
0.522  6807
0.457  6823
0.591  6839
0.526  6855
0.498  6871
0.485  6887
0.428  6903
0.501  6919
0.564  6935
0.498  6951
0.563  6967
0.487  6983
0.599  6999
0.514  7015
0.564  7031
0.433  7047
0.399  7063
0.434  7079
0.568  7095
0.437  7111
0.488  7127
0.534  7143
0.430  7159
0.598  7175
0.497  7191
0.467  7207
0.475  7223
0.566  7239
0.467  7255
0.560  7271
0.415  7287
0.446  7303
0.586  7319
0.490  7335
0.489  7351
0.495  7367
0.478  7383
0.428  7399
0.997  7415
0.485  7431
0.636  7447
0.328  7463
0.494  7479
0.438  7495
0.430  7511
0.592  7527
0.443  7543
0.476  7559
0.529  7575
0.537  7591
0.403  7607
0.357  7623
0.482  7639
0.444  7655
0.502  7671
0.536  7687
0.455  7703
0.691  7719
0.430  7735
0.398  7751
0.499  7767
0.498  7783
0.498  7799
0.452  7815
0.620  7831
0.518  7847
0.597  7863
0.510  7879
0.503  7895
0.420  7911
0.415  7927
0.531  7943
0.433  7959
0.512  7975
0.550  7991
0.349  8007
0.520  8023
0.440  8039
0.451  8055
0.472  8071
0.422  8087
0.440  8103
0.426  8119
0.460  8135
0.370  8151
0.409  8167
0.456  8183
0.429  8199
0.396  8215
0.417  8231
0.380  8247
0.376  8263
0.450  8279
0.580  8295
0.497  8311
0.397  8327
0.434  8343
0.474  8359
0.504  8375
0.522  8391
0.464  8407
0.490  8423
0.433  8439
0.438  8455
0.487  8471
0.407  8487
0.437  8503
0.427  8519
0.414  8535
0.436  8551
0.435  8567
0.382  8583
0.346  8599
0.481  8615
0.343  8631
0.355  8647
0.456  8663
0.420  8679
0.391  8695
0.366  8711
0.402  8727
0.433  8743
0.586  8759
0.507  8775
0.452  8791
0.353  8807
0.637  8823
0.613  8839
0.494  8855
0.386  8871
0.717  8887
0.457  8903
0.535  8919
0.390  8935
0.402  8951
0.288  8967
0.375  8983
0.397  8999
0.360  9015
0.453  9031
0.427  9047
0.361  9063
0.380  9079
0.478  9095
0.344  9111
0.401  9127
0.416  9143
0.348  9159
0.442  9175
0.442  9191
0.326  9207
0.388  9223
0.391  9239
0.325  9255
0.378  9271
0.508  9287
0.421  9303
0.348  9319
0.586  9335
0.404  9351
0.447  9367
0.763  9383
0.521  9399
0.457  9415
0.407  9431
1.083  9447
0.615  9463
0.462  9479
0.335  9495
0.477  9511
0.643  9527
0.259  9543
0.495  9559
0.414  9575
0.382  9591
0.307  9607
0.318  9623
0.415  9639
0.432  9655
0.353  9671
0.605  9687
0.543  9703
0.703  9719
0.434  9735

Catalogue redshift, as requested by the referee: 0.13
